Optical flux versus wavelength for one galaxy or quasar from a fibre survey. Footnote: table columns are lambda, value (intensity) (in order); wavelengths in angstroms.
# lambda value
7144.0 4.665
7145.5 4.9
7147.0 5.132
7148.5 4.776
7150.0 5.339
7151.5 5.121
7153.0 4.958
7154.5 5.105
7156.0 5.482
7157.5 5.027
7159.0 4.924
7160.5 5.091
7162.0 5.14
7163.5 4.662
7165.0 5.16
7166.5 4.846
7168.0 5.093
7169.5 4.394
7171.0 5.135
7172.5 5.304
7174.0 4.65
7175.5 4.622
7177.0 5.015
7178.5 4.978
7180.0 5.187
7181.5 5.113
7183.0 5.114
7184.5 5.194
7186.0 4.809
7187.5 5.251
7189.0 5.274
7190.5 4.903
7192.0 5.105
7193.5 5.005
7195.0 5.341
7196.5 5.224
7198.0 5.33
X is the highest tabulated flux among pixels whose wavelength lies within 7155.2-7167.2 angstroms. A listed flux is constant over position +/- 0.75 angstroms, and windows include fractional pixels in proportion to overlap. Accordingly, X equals 5.482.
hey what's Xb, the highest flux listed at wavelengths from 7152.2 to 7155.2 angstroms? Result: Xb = 5.105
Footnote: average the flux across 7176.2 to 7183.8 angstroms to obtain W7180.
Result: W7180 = 5.08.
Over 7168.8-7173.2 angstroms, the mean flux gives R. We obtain 4.95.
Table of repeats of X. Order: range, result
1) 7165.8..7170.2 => 5.093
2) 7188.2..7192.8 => 5.274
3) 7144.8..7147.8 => 5.132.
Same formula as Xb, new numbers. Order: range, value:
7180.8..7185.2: 5.194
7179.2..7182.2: 5.187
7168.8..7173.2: 5.304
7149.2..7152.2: 5.339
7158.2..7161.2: 5.091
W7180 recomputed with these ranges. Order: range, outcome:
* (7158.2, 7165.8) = 4.99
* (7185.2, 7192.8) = 5.07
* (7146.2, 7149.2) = 4.96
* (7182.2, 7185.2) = 5.15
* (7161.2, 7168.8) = 4.98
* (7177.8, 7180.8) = 5.08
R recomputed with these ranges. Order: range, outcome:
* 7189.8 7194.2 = 5.01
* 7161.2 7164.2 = 4.91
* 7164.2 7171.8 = 4.93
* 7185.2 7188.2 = 5.03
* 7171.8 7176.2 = 4.86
